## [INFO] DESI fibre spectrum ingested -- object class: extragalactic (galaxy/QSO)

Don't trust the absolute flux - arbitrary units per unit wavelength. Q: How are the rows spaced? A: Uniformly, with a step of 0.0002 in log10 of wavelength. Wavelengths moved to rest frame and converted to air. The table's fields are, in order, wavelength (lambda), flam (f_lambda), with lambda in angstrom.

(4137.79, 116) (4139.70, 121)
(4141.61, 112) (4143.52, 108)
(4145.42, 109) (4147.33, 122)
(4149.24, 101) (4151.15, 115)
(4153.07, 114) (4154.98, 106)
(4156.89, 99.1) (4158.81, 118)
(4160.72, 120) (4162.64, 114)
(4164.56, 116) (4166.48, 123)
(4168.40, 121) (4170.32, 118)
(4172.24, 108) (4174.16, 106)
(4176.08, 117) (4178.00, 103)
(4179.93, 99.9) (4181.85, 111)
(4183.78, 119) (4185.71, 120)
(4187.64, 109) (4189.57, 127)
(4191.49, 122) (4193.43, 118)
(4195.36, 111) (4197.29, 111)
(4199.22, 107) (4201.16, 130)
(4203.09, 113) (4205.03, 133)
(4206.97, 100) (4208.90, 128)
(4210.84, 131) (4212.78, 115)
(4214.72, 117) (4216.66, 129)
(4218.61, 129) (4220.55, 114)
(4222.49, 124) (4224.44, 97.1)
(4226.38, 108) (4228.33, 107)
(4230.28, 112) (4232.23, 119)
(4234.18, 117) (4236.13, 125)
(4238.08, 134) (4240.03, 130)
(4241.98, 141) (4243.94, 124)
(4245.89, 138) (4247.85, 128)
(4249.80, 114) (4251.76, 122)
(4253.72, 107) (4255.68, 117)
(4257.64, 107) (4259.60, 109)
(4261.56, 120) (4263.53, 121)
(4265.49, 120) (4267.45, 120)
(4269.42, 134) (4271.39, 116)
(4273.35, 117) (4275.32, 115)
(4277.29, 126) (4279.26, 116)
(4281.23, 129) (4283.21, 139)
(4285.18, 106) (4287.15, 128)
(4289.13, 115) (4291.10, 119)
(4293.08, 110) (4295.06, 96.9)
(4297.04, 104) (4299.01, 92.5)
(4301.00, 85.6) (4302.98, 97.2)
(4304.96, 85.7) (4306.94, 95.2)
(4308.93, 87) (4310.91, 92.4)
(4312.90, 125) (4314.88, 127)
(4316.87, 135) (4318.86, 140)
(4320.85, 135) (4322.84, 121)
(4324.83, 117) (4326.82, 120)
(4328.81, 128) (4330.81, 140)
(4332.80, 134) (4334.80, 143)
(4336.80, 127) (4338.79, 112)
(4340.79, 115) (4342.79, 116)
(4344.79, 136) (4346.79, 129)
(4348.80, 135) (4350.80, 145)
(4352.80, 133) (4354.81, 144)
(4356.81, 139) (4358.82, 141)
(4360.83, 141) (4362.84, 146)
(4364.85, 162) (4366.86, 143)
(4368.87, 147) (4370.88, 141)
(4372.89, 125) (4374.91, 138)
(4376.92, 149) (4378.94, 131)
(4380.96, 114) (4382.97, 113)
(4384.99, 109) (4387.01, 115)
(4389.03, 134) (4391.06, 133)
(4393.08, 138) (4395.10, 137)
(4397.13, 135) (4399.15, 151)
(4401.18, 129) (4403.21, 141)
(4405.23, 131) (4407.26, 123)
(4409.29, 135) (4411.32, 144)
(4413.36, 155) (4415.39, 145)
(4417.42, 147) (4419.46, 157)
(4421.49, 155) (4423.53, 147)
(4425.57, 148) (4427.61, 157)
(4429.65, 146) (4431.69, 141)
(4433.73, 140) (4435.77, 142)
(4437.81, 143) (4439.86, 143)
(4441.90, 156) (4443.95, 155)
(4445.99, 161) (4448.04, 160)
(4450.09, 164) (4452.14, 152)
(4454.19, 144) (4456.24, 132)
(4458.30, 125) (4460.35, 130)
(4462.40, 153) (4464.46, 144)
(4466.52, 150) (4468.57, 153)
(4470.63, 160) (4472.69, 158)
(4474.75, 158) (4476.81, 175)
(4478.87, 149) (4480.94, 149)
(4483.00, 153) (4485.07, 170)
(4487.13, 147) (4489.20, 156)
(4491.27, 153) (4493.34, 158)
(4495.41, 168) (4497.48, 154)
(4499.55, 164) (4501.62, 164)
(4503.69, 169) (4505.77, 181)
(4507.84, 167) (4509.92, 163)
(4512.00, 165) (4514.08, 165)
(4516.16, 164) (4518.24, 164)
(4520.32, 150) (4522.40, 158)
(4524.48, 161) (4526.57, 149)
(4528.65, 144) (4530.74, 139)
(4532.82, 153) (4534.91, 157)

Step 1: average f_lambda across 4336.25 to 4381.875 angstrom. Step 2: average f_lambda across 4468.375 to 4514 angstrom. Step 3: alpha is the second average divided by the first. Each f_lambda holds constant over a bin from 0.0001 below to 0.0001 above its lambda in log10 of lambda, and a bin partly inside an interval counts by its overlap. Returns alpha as 1.19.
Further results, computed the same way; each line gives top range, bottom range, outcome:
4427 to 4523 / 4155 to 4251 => 1.31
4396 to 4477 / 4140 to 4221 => 1.27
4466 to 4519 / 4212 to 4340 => 1.36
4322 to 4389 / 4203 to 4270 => 1.10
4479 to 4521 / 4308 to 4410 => 1.23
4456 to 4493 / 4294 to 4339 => 1.32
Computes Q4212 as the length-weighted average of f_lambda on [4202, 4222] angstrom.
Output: 121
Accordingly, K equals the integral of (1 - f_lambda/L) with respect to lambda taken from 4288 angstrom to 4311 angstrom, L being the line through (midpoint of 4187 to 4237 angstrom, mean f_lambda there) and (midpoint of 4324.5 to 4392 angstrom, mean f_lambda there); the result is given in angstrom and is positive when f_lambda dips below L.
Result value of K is 5.01 angstrom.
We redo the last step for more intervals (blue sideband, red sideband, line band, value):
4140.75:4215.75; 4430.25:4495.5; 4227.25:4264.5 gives 0.82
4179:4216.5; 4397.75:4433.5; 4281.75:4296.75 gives 1.44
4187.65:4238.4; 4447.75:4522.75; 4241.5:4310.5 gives 6.91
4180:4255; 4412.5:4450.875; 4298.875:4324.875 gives 4.53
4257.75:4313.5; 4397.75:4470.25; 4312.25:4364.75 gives -3.69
